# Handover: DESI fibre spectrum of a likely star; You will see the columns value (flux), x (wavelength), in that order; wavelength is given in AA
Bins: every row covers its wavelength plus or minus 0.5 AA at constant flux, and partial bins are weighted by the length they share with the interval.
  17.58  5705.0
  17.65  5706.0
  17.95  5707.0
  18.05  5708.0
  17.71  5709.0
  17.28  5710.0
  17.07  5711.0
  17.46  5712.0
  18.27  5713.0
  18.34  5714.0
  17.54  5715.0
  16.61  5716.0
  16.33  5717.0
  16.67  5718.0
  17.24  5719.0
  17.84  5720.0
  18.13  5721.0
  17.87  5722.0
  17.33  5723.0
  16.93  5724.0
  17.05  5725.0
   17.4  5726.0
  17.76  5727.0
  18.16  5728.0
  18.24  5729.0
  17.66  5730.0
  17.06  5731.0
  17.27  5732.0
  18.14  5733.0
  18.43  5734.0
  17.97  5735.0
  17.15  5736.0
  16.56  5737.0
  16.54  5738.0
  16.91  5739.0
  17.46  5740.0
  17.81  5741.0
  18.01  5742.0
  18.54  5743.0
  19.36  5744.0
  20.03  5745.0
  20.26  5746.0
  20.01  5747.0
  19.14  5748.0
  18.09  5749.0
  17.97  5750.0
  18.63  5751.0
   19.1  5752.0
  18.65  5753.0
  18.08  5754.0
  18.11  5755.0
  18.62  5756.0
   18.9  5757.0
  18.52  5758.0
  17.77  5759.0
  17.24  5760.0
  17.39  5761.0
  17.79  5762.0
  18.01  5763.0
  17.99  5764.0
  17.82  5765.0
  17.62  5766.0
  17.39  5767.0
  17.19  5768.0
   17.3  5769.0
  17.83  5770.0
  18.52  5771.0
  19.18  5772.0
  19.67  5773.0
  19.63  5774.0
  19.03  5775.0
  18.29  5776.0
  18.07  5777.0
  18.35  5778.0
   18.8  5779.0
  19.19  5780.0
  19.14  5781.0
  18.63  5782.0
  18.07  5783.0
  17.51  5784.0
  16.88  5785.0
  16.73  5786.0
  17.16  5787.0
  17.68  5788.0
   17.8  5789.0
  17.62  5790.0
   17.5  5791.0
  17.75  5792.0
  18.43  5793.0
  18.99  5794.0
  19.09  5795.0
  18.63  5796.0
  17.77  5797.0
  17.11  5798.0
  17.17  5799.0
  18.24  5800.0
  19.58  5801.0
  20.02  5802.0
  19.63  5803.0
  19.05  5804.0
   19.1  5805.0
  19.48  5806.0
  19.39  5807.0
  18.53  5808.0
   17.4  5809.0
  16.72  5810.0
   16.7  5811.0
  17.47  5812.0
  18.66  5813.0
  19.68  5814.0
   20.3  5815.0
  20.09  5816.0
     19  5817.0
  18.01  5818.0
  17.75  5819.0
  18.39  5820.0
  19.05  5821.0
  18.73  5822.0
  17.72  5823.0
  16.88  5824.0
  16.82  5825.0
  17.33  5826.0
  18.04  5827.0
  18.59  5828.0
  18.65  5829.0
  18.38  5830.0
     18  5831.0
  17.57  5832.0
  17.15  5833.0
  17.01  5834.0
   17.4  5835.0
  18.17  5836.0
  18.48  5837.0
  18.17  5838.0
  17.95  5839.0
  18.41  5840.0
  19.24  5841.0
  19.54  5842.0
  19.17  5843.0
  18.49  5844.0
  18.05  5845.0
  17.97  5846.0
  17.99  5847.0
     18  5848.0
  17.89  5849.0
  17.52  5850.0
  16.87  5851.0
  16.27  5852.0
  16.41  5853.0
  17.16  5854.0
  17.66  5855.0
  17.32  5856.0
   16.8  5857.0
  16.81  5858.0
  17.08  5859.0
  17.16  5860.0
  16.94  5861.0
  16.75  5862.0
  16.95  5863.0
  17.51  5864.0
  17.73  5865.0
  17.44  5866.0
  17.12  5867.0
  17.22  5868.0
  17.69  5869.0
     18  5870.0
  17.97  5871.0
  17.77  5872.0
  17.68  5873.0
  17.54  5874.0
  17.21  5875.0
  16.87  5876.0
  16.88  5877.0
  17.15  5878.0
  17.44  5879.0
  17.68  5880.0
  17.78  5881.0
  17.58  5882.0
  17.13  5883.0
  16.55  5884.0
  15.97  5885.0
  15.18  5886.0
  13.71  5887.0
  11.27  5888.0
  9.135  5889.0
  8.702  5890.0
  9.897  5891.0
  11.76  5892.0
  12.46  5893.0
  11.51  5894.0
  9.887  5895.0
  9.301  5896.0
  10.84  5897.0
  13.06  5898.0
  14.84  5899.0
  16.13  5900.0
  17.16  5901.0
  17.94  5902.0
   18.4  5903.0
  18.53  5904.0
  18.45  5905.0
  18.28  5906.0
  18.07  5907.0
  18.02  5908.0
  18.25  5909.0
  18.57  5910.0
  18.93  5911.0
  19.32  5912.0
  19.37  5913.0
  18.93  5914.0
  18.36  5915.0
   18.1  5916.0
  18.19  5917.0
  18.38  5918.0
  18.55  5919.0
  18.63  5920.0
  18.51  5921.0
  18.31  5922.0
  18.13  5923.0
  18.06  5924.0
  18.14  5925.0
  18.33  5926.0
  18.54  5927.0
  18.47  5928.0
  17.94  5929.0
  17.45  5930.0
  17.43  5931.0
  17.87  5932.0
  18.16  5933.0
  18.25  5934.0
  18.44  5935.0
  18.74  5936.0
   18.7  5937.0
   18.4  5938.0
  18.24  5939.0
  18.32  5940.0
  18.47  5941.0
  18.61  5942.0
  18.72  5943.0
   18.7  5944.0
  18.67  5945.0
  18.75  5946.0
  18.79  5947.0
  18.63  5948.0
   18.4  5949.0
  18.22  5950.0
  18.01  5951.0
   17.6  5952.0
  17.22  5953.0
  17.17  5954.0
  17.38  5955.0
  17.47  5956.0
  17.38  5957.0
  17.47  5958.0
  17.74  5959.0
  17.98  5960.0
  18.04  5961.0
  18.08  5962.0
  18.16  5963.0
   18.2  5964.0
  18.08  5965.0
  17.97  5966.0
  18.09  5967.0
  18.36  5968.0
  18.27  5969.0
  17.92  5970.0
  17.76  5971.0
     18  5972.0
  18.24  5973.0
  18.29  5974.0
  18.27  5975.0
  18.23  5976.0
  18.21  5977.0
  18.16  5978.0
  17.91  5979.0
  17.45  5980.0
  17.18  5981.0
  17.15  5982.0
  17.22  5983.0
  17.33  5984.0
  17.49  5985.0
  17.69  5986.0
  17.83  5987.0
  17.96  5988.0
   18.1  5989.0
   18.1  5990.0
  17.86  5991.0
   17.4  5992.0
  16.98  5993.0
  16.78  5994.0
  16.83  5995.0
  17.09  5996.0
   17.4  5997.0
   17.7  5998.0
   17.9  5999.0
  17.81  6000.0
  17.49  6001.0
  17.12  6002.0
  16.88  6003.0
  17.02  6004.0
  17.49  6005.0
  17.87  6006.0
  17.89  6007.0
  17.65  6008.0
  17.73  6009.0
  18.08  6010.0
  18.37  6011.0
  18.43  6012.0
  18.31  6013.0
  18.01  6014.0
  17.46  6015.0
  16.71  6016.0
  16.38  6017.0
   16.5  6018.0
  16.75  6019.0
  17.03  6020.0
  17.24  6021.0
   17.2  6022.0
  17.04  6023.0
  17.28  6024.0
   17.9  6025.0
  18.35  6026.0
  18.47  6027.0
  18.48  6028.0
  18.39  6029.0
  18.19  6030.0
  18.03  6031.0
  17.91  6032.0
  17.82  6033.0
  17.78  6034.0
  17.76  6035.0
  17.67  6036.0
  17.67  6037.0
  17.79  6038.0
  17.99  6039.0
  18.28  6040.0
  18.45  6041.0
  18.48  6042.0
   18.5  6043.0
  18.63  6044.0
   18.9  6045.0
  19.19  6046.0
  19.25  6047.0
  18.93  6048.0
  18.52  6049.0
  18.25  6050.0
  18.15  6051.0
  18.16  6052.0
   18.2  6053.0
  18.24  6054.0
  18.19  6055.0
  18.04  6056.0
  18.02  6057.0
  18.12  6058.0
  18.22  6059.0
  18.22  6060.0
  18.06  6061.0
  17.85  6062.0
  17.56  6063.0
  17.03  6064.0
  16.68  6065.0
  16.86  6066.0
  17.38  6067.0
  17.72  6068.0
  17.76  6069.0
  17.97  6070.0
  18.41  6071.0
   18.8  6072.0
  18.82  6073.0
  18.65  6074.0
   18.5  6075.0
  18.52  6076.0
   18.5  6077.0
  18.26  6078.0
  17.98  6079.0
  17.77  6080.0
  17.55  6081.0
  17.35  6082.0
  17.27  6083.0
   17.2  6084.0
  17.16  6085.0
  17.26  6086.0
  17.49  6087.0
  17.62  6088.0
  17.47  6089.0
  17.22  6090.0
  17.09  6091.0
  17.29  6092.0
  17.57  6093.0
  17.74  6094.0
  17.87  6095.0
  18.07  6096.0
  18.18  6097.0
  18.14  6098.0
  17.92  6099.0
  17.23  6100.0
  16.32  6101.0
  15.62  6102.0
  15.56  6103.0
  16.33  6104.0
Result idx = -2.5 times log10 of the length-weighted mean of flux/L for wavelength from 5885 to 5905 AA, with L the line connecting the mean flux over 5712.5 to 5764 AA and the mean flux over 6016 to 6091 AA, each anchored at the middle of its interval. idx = 0.32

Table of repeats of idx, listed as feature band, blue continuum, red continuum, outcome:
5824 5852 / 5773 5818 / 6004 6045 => 0.02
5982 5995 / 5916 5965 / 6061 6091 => 0.03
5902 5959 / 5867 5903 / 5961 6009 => -0.13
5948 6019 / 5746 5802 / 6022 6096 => 0.02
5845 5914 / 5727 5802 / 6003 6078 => 0.11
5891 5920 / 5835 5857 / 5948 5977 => 0.10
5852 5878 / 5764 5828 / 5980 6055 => 0.05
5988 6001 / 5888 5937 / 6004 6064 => 0.00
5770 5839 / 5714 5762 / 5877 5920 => -0.07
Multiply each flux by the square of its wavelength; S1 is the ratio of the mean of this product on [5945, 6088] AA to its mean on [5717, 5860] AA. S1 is 1.07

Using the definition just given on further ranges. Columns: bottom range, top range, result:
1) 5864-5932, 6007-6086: 1.14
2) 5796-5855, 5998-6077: 1.06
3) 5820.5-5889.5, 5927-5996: 1.08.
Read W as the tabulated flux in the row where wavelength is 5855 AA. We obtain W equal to 17.66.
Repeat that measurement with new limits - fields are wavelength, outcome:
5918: 18.38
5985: 17.49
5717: 16.33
